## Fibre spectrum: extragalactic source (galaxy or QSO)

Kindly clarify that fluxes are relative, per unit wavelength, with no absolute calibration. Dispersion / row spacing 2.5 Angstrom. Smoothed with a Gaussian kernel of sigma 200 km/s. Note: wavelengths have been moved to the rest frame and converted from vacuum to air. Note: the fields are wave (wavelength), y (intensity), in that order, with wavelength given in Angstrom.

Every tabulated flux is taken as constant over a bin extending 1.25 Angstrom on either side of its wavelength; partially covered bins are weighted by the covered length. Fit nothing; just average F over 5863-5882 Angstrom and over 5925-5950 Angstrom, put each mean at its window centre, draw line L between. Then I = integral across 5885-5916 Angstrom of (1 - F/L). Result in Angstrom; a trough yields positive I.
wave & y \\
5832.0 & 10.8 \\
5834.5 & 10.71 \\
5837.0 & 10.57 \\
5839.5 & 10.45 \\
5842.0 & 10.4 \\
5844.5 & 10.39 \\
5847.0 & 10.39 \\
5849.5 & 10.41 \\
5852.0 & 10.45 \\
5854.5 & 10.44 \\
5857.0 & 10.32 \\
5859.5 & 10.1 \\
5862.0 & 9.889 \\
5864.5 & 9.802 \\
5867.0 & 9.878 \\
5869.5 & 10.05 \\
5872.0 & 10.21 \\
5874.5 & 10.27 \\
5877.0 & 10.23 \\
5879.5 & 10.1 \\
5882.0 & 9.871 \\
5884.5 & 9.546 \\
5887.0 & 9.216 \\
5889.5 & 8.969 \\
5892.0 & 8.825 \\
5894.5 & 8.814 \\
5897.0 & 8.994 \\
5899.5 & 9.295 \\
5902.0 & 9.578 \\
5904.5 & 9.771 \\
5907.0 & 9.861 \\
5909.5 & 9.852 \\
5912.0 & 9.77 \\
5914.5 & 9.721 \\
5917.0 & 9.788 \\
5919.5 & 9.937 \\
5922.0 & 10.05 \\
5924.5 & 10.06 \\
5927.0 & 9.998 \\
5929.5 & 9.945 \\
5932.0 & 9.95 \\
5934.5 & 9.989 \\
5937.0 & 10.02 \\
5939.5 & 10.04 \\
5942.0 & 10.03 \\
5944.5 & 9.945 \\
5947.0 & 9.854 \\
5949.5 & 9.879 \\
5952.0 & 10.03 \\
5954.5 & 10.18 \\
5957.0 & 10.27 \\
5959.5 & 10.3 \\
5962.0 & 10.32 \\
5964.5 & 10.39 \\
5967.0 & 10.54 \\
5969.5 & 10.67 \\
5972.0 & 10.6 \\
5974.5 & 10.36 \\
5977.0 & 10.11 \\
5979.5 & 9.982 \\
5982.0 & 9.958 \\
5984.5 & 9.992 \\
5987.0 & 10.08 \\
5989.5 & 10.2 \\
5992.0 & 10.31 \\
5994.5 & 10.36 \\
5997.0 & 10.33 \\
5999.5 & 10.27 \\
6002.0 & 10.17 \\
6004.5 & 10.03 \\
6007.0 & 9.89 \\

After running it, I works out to 1.9 Angstrom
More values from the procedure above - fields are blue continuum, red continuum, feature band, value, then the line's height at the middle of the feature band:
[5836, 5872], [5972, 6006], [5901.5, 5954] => 1.5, 10.2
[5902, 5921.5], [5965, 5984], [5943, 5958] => 0.1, 10.1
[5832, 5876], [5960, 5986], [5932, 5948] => 0.5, 10.3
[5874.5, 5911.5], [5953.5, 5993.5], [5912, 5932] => -0.3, 9.79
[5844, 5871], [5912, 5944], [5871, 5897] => 1.4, 10.1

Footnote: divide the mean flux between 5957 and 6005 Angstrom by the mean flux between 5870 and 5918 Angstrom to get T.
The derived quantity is 1.07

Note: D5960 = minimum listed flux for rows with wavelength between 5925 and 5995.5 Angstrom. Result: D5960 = 9.854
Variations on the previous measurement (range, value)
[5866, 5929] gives 8.814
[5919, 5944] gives 9.937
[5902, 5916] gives 9.578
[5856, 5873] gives 9.802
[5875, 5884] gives 9.871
